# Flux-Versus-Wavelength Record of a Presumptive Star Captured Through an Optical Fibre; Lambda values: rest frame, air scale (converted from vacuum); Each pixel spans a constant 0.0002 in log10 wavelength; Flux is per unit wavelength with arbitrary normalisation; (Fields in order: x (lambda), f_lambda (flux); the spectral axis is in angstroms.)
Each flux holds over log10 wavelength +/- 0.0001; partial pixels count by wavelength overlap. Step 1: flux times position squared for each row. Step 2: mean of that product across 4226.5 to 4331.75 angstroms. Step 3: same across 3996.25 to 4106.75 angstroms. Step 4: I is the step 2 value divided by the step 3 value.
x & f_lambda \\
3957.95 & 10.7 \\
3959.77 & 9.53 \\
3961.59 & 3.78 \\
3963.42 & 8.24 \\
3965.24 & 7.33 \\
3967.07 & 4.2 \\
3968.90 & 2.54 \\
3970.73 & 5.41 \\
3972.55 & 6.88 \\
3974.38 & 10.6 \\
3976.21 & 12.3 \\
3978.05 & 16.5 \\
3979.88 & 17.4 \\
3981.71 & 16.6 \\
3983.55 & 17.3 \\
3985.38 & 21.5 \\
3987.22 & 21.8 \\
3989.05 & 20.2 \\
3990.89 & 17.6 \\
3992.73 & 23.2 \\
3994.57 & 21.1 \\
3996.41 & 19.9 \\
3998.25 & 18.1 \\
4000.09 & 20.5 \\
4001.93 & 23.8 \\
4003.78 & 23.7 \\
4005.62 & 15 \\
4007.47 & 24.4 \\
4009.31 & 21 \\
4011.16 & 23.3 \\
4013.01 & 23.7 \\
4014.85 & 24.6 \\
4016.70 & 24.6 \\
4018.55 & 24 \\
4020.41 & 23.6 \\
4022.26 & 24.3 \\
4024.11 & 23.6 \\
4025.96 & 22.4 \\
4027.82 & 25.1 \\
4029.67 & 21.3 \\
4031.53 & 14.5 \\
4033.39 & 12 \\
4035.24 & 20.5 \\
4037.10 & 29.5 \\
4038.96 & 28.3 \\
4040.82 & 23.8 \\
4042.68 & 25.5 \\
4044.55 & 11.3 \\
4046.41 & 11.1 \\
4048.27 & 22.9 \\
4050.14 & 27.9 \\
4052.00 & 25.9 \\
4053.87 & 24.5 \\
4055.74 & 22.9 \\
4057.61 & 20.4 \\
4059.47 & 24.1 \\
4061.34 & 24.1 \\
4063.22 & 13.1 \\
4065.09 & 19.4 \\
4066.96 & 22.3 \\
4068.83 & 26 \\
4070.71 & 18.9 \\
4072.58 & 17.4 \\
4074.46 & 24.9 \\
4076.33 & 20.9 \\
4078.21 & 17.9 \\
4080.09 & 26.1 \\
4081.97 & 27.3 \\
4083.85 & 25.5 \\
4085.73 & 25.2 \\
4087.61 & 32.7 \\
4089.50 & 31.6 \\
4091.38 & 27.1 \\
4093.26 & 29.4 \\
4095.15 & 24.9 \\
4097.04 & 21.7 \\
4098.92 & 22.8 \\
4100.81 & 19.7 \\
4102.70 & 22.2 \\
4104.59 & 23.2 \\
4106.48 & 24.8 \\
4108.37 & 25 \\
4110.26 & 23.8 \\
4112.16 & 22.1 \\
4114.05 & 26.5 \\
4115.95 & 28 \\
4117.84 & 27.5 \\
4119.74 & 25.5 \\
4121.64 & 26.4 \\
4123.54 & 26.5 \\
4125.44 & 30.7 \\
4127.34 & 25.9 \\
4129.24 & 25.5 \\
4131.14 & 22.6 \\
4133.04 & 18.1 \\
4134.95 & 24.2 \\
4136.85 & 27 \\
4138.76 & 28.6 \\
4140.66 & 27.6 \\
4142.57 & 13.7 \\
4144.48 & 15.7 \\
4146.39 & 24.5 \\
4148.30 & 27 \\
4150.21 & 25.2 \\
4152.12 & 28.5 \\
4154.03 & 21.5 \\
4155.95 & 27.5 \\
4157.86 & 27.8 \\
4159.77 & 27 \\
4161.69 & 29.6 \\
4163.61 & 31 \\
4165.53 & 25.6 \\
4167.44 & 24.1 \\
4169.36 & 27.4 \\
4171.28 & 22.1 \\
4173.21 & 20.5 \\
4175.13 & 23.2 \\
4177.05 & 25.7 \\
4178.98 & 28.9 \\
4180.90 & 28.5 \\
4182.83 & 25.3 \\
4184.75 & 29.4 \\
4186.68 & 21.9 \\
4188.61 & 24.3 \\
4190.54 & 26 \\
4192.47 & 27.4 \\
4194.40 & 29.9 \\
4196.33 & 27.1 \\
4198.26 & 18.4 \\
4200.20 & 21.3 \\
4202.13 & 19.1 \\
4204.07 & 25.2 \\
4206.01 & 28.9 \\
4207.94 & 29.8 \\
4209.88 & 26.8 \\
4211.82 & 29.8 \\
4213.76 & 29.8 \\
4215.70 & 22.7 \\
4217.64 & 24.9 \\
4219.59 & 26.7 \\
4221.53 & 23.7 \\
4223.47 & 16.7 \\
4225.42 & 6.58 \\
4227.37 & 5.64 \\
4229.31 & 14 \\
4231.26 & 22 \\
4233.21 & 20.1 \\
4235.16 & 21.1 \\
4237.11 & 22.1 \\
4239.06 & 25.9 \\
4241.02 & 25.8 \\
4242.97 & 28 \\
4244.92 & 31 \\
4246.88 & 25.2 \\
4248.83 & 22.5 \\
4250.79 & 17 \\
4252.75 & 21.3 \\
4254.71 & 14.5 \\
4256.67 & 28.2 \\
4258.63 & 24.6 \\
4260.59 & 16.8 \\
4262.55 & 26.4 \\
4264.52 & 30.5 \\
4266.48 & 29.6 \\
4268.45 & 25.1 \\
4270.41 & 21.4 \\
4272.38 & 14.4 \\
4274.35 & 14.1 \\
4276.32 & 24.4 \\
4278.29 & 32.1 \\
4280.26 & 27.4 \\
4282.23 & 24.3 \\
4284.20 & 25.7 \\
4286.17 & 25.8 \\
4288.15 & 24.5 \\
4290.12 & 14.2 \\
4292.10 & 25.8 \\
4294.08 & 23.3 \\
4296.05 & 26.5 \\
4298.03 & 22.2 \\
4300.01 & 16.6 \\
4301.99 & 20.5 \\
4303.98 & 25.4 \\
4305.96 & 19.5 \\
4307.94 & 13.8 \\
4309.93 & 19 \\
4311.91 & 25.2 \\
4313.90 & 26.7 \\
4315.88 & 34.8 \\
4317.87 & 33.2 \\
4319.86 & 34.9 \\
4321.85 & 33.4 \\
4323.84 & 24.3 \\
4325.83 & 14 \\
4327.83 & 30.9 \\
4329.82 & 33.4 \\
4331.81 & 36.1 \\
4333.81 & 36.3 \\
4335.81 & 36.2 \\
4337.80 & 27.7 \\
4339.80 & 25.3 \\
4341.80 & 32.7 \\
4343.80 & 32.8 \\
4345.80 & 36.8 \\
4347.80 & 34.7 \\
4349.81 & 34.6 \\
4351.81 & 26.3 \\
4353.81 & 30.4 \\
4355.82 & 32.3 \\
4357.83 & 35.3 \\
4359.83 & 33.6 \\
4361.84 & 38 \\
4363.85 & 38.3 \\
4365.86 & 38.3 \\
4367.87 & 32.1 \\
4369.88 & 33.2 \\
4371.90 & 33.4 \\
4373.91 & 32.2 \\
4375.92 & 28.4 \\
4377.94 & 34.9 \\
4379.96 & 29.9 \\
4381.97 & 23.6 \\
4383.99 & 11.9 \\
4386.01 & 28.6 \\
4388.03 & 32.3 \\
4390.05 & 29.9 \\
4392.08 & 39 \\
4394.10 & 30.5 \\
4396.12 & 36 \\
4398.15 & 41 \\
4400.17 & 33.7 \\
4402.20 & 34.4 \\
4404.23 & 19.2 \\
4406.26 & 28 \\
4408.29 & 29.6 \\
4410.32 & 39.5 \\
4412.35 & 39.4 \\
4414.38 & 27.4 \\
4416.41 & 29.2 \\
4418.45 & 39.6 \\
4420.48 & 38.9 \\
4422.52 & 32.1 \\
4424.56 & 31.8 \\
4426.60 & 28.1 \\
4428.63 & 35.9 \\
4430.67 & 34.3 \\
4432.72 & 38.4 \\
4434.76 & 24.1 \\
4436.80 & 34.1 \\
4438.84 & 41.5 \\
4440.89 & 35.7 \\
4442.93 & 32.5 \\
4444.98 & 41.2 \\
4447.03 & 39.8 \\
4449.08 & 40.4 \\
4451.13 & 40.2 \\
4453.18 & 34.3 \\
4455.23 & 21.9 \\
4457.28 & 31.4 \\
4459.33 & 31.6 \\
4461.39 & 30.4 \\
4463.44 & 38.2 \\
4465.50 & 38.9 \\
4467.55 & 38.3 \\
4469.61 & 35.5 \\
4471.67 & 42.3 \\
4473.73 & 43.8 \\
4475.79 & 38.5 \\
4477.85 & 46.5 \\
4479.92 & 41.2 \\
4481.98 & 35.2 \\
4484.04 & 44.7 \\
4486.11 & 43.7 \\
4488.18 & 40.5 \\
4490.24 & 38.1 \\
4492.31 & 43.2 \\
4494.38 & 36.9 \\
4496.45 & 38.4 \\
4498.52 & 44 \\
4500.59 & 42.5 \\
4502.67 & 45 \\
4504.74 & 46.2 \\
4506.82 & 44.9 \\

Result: 1.17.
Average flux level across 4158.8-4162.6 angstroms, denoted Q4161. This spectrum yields 28.3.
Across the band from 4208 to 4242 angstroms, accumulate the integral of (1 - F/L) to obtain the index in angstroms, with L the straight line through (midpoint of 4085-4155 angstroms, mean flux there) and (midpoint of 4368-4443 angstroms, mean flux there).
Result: 7.3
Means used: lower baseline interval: 24.9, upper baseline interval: 32.2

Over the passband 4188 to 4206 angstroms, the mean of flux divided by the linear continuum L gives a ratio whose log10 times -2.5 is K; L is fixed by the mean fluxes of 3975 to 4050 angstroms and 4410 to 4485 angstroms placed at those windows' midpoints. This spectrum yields 0.12 mag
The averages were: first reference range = 20.8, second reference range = 36.1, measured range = 24.5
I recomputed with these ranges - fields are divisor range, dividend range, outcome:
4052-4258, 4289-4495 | 1.51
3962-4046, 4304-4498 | 2.17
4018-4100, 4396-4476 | 1.81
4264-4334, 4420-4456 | 1.47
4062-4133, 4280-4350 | 1.24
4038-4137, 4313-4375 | 1.53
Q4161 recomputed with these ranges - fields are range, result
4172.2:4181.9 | 25.3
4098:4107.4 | 22.5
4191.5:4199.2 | 25.7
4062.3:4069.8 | 20.2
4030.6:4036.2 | 15.7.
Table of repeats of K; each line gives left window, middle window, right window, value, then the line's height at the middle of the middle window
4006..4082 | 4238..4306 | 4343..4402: 0.24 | 29.3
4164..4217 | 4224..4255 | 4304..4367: 0.32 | 27.3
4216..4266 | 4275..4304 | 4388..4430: 0.06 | 25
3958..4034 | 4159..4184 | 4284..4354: -0.15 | 22.8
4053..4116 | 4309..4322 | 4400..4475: 0.05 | 30.8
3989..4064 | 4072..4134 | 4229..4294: -0.12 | 22.3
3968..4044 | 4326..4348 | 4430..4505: 0.02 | 33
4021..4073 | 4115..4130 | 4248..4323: -0.21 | 22.3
